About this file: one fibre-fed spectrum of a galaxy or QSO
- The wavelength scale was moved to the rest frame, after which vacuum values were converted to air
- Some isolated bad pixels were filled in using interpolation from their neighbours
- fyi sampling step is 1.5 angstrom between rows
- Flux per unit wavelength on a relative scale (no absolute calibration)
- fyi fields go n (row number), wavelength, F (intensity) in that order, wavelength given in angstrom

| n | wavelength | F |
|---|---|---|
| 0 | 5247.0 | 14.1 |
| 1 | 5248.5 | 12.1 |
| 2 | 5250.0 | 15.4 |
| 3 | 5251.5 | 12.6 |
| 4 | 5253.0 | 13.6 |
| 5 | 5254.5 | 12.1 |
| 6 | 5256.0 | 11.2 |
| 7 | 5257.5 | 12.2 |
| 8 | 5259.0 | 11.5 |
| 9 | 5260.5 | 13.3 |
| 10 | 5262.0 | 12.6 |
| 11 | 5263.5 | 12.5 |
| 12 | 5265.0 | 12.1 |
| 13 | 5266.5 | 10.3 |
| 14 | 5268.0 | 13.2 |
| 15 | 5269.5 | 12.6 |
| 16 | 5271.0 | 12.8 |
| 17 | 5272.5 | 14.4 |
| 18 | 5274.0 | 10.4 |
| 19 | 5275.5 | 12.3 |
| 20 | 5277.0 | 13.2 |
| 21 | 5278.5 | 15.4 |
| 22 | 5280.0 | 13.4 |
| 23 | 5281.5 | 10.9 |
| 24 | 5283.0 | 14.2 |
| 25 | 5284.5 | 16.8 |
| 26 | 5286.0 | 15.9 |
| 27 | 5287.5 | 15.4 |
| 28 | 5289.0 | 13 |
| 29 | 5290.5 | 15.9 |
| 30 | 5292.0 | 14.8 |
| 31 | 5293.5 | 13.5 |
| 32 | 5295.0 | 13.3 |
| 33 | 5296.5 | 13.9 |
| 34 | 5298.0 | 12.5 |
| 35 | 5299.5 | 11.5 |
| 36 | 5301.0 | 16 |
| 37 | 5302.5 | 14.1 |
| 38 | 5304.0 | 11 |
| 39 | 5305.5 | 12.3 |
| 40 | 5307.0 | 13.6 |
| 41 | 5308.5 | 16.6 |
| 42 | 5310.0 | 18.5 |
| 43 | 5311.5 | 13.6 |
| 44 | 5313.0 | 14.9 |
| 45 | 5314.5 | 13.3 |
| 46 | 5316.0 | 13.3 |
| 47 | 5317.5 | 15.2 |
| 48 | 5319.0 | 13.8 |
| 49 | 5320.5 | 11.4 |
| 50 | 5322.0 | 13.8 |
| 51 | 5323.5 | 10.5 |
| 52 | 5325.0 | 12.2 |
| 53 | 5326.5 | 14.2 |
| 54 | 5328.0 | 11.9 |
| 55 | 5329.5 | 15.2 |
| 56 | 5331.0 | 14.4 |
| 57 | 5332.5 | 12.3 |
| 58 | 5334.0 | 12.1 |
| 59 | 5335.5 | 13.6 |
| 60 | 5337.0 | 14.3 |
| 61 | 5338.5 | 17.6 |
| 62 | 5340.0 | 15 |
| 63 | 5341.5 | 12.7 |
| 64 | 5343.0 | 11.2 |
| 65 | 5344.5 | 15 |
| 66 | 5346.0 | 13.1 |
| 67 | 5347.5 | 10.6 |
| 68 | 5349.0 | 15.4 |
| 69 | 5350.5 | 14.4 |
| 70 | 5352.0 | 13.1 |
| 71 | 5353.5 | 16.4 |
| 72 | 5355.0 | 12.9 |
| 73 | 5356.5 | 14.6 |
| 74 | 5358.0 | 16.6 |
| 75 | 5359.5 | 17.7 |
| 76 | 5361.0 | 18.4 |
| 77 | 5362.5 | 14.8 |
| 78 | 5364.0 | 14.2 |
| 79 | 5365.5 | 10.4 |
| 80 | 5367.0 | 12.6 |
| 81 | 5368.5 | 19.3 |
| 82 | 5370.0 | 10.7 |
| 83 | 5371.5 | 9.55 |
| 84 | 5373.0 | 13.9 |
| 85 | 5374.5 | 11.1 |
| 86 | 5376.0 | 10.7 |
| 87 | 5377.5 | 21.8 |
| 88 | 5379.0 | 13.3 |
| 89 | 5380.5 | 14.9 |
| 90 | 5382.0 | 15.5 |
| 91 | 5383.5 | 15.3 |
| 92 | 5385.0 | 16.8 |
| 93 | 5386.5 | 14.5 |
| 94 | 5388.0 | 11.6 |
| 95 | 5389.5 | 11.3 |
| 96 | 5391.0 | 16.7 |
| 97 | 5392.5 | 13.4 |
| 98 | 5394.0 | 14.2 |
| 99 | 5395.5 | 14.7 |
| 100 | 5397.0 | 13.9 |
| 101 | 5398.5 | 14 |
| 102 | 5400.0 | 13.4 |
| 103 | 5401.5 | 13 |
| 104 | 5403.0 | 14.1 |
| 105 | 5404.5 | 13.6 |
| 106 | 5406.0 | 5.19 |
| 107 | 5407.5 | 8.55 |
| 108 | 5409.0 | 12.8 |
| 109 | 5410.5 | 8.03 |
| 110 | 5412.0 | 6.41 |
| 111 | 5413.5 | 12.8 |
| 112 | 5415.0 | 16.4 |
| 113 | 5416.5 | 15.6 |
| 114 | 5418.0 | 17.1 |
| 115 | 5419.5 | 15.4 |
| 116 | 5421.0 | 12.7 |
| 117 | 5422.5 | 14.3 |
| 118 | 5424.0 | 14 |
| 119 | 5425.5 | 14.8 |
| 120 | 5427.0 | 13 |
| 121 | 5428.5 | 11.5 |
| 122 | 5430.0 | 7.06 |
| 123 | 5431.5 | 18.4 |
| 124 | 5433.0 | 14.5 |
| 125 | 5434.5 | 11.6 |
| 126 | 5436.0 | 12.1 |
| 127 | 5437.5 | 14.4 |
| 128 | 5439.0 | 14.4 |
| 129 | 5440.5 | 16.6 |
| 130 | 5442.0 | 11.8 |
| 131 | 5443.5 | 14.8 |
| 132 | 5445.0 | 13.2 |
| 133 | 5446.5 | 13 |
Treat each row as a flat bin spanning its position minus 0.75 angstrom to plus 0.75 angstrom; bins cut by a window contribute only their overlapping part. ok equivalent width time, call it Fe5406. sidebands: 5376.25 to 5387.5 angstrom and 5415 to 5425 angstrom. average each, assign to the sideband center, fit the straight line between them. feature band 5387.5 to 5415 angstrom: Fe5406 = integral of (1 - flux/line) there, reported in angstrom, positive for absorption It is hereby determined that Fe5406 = 5.6 angstrom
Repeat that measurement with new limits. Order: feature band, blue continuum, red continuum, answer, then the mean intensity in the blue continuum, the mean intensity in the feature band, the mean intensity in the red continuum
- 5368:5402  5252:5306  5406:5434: -3.1 angstrom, 13.2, 14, 12.7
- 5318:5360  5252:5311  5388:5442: -1.6 angstrom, 13.4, 13.8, 13.1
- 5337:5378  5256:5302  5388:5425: -3.4 angstrom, 13.3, 14.2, 13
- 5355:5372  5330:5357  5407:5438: -1.0 angstrom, 13.8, 14.4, 12.9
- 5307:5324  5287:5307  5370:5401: -0.5 angstrom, 13.6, 14.1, 13.9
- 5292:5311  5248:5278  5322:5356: -1.3 angstrom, 12.5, 13.9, 13.6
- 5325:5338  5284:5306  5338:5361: 0.8 angstrom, 14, 13.5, 14.5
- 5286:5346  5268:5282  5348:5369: 0.3 angstrom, 12.9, 13.8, 15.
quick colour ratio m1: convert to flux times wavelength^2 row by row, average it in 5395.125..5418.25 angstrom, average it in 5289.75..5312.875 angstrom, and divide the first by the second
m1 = 0.9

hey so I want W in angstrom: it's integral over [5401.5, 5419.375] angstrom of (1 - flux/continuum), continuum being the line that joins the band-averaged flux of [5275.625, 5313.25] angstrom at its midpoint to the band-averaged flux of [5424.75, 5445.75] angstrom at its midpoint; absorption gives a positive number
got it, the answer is 2.0 angstrom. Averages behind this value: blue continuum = 14.1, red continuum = 13.4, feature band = 12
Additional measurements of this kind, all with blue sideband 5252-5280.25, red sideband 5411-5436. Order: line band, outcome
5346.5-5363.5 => -2.51 angstrom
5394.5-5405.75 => -0.16 angstrom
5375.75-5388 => -2.00 angstrom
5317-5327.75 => -0.04 angstrom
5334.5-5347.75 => -0.83 angstrom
